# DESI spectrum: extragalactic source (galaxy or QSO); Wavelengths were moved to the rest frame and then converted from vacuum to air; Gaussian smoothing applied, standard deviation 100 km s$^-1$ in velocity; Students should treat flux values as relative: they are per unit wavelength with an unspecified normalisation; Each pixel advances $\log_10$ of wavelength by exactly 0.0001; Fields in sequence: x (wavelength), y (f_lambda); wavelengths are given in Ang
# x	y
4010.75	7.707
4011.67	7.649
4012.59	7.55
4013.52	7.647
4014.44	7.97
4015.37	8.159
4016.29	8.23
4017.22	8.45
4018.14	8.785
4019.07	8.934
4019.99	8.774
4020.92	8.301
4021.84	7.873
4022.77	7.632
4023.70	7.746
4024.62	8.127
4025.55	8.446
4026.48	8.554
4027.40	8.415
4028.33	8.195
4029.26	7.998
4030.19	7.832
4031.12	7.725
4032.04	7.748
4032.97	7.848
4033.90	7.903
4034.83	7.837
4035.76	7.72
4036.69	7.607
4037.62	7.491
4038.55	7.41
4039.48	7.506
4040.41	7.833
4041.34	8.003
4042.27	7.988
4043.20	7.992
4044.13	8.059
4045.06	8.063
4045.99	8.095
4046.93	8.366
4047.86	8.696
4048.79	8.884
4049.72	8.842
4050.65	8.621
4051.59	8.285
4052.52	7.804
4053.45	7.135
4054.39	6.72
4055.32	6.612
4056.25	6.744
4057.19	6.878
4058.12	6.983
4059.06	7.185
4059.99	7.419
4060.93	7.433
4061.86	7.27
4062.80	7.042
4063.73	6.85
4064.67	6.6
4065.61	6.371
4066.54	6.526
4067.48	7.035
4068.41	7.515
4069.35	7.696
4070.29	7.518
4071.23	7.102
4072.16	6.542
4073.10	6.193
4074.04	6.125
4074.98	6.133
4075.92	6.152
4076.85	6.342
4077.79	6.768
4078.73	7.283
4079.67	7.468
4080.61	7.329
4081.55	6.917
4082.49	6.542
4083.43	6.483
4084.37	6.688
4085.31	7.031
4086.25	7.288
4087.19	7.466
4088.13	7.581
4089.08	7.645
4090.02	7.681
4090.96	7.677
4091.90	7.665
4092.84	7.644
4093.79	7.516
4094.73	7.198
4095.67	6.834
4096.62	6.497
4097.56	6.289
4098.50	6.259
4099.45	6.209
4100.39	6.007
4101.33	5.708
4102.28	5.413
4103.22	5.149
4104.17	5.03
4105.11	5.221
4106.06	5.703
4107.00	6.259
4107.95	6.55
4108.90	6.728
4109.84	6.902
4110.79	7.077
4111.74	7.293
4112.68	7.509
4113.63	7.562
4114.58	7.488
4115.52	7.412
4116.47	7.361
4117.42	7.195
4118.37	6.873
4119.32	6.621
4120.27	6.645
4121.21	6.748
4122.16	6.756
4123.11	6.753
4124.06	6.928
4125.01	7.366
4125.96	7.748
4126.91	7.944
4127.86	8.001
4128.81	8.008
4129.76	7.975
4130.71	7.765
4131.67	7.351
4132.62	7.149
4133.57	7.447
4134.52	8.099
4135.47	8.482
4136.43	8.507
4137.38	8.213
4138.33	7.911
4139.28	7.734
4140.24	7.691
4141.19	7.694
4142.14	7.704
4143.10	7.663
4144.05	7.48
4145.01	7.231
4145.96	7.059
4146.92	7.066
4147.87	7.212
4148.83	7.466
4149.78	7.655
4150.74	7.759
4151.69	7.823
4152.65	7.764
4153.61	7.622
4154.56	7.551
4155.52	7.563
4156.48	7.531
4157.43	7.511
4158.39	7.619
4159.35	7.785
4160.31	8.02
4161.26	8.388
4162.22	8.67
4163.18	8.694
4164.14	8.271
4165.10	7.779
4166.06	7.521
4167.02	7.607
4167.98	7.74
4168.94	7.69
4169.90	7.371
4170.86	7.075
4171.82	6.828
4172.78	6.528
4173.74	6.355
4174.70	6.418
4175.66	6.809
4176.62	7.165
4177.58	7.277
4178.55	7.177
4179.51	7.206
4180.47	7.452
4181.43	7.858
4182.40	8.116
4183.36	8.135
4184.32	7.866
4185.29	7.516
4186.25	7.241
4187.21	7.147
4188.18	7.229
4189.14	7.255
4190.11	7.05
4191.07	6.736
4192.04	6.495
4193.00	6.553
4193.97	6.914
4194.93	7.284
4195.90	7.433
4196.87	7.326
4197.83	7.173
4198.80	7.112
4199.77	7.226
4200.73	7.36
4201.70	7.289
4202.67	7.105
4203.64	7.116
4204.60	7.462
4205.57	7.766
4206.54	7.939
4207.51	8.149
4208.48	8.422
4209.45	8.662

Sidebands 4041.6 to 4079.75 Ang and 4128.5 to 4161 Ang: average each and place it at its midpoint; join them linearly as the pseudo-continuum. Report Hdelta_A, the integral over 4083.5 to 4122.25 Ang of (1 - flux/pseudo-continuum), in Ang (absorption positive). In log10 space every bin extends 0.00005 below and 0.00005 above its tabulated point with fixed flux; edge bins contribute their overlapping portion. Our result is 3.6 Ang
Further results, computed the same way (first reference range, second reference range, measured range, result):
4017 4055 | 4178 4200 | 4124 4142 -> -0.6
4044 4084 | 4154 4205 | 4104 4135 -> 0.9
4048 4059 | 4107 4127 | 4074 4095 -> 0.7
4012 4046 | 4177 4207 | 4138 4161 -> -0.3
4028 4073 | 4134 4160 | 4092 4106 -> 2.5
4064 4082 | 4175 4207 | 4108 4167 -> -4.0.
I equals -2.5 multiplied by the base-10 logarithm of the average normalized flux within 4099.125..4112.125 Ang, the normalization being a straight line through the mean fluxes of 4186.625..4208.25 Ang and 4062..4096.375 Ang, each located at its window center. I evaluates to 0.16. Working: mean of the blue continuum 7.01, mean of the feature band 6.08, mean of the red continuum 7.25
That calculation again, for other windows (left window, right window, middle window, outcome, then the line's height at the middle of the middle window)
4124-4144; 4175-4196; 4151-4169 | -0.05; 7.52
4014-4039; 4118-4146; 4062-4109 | 0.16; 7.76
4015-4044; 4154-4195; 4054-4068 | 0.14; 7.9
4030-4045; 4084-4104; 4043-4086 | 0.02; 7.32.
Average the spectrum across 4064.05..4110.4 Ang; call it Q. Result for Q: 6.7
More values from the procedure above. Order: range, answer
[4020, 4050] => 8.03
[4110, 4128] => 7.21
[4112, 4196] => 7.46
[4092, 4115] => 6.52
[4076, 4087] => 6.91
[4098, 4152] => 7.13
